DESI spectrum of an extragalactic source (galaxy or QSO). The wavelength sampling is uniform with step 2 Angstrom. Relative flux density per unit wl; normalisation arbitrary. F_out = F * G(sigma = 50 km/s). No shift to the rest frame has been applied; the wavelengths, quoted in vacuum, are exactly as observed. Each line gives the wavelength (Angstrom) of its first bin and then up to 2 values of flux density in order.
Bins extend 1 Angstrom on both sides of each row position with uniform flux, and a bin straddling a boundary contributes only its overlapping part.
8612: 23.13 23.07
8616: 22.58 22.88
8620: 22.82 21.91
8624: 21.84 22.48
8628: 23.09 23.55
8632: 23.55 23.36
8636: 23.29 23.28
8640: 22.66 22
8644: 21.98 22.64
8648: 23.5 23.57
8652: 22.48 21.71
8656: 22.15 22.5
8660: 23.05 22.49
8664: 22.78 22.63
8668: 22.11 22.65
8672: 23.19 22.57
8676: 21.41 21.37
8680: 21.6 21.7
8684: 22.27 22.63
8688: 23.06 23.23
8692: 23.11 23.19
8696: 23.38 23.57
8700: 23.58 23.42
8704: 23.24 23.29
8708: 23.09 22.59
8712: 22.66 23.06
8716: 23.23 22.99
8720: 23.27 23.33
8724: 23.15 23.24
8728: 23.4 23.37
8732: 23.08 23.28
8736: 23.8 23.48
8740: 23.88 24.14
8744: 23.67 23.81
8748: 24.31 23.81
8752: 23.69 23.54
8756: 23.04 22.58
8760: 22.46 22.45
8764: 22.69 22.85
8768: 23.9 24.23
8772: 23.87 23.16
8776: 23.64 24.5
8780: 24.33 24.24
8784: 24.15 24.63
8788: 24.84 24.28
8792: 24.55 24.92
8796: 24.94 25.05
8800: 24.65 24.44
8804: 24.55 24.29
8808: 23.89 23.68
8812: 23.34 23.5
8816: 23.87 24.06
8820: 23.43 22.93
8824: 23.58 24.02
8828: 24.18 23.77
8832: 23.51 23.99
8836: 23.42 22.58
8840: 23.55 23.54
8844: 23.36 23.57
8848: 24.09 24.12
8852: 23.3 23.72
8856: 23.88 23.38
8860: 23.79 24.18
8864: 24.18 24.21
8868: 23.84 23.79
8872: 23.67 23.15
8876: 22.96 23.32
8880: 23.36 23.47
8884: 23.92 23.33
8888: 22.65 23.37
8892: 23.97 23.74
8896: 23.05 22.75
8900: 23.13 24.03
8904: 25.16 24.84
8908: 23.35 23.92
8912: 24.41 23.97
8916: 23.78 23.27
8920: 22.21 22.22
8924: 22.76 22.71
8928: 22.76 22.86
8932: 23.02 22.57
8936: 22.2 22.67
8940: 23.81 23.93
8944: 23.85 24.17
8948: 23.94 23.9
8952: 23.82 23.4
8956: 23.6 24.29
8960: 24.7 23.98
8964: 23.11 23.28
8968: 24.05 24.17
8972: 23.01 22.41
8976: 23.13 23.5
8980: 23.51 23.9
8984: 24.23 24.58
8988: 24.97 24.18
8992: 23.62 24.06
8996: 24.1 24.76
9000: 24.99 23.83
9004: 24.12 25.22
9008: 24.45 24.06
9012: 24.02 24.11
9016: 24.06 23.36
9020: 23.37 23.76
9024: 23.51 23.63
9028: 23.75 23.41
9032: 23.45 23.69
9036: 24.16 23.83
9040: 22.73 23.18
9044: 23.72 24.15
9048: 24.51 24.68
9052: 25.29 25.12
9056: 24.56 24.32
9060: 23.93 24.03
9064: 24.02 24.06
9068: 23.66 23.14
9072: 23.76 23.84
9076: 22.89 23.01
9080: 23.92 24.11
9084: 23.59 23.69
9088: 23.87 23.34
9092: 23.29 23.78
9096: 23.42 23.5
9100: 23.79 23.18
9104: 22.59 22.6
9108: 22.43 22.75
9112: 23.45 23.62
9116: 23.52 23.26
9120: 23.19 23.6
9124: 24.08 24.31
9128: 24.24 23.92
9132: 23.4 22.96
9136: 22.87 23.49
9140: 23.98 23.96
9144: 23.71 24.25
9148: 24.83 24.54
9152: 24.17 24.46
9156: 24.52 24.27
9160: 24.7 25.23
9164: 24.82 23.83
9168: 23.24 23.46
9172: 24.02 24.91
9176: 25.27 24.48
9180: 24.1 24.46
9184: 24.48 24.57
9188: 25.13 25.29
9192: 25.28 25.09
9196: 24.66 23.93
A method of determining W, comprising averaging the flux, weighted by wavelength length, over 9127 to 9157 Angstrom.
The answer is 24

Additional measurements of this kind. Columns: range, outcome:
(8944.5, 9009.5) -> 24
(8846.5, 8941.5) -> 23.5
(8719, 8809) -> 23.8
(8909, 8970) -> 23.5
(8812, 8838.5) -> 23.6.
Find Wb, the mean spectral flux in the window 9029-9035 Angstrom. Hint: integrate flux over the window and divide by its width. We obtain 23.5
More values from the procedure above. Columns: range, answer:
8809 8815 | 23.5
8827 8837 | 23.8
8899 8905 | 24.1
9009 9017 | 24.1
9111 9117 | 23.5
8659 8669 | 22.6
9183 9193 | 24.9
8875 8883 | 23.3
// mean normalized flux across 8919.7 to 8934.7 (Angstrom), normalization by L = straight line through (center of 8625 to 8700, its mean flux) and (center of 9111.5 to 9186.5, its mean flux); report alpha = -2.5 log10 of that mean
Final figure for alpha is 0.04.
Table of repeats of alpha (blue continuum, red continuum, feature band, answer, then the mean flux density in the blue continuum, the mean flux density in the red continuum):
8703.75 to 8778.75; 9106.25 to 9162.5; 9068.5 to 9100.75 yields 0.01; 23.4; 23.8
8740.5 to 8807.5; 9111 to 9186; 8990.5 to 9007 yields -0.01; 23.9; 24.1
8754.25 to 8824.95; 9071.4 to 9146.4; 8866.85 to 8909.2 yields 0.01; 23.9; 23.5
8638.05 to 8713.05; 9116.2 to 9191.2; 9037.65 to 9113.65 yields 0.01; 22.7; 24.2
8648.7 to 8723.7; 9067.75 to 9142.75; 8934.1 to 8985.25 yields -0.02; 22.8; 23.5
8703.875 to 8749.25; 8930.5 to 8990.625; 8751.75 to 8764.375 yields 0.02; 23.4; 23.7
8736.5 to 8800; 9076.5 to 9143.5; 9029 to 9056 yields -0.02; 23.9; 23.5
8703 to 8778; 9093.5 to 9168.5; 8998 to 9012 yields -0.04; 23.3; 23.8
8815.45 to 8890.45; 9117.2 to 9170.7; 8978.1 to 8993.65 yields -0.01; 23.6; 24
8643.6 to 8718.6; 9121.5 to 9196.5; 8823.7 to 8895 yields -0.01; 22.7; 24.3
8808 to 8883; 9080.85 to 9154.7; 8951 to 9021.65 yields -0.01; 23.6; 23.6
